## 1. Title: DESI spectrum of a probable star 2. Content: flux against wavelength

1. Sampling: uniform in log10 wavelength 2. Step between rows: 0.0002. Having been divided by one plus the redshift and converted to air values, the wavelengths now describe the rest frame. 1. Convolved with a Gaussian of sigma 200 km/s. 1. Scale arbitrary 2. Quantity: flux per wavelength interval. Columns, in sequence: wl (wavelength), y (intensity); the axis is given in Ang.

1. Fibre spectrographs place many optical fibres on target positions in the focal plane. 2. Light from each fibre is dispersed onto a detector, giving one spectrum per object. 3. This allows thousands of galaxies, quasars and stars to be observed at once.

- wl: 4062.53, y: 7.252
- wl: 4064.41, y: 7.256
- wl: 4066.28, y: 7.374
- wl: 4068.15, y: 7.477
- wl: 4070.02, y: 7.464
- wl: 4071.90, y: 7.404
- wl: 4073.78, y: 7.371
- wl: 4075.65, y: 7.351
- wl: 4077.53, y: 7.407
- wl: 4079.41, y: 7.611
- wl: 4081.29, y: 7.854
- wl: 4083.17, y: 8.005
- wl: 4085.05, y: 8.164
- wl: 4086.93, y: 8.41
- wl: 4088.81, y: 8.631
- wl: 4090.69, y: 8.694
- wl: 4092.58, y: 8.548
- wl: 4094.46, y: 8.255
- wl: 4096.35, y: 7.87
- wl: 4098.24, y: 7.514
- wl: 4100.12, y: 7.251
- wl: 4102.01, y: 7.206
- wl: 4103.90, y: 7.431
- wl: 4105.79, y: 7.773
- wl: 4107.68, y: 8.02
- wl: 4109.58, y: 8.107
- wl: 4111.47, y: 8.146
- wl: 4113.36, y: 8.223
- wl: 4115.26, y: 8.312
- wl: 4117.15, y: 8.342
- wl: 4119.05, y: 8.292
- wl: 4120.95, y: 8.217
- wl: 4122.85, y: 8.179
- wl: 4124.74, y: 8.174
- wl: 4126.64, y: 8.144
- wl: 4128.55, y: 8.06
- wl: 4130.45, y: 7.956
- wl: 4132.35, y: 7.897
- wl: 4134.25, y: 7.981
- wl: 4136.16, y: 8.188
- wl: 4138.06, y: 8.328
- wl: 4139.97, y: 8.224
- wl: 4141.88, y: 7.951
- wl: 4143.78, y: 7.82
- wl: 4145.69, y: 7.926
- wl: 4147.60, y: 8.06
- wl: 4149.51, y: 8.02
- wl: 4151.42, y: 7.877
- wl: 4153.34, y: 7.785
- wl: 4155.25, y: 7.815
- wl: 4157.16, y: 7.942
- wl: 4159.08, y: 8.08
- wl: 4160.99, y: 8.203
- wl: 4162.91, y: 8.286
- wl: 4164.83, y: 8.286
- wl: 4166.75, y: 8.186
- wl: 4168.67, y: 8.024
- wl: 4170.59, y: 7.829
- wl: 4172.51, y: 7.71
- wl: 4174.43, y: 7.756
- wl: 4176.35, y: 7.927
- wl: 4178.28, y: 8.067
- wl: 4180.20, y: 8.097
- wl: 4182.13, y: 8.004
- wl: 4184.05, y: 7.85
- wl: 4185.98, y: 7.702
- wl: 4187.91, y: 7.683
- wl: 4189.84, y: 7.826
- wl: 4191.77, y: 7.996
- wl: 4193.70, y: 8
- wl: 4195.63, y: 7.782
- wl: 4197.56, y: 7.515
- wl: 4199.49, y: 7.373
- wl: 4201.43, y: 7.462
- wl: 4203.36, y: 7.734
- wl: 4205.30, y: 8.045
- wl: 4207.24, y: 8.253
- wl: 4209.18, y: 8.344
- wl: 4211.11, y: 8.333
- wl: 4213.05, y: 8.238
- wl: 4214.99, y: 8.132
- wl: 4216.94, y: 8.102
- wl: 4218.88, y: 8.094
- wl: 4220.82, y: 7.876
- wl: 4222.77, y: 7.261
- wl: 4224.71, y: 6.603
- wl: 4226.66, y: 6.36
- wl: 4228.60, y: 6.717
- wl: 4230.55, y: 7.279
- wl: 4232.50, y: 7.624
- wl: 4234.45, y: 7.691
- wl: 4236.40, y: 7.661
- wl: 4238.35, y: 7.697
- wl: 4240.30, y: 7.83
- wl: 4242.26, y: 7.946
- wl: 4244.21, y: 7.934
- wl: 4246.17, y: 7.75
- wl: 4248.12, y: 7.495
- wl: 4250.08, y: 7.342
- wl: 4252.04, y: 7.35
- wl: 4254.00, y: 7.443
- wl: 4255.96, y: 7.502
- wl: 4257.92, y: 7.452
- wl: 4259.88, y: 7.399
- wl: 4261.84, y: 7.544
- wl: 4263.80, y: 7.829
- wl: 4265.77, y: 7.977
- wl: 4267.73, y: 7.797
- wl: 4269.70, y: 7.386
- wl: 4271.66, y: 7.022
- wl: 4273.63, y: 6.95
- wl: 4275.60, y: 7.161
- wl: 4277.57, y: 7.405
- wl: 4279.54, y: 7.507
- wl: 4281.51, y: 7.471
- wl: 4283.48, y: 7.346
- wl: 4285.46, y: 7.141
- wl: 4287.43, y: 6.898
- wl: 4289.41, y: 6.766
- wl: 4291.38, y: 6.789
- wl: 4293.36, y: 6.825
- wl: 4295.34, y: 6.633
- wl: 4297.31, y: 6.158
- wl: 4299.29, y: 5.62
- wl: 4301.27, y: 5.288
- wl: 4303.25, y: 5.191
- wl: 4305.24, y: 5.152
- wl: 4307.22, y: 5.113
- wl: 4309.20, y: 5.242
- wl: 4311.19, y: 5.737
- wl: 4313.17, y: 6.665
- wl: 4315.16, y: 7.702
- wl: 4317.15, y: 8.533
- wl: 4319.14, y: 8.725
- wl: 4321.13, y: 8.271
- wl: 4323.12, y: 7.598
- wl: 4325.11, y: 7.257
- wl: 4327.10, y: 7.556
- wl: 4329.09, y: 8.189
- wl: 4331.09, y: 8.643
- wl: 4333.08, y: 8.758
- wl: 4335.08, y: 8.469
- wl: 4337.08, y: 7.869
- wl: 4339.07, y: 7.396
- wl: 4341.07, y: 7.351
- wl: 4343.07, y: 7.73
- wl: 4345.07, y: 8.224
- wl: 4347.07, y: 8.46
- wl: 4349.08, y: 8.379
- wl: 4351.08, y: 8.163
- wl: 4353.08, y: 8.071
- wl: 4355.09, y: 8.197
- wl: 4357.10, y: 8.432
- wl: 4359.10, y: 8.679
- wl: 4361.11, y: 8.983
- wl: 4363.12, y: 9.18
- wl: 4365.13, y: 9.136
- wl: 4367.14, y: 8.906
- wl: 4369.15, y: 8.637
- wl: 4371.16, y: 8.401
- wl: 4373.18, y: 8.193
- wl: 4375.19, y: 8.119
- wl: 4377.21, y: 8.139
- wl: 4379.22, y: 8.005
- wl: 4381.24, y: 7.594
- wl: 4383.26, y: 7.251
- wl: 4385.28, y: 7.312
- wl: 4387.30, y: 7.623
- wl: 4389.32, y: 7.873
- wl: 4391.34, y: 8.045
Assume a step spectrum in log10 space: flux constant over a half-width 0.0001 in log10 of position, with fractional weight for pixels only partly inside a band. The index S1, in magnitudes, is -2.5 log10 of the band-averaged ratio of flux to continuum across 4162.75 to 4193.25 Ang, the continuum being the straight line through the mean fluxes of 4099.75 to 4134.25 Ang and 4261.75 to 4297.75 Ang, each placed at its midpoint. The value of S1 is -0.034 mag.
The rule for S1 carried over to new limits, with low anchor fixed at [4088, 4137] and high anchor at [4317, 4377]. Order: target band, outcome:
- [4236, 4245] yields 0.05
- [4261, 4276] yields 0.10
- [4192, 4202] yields 0.06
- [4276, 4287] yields 0.12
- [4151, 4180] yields 0.02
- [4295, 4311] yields 0.44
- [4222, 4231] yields 0.20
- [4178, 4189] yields 0.03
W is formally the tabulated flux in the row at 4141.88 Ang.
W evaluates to 7.951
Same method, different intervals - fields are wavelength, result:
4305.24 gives 5.152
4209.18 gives 8.344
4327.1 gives 7.556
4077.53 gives 7.407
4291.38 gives 6.789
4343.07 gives 7.73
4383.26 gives 7.251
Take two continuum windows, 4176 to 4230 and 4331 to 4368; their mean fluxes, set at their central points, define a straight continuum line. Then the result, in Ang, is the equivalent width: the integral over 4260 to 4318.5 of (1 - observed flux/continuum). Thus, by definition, 9.4 Ang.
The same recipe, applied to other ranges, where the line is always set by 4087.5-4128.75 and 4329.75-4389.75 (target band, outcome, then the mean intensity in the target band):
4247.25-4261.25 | 1.2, 7.43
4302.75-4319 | 3.7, 6.33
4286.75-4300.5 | 2.8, 6.5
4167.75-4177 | 0.3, 7.85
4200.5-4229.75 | 1.5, 7.7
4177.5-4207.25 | 1.1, 7.82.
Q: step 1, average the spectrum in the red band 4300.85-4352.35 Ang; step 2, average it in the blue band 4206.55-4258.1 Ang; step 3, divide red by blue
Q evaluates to 1.0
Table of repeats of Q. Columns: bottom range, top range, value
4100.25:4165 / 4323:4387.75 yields 1.02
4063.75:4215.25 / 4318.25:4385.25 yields 1.03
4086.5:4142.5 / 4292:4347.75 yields 0.89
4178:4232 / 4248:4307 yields 0.90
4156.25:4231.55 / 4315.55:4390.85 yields 1.04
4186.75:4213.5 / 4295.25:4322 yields 0.81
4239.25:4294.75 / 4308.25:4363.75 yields 1.07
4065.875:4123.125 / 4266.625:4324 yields 0.86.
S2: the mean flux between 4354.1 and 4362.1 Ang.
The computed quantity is 8.57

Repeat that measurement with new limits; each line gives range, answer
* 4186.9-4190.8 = 7.75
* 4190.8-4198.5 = 7.83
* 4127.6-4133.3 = 7.98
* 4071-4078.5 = 7.38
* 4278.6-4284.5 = 7.44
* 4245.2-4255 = 7.47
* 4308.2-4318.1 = 6.77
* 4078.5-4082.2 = 7.73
